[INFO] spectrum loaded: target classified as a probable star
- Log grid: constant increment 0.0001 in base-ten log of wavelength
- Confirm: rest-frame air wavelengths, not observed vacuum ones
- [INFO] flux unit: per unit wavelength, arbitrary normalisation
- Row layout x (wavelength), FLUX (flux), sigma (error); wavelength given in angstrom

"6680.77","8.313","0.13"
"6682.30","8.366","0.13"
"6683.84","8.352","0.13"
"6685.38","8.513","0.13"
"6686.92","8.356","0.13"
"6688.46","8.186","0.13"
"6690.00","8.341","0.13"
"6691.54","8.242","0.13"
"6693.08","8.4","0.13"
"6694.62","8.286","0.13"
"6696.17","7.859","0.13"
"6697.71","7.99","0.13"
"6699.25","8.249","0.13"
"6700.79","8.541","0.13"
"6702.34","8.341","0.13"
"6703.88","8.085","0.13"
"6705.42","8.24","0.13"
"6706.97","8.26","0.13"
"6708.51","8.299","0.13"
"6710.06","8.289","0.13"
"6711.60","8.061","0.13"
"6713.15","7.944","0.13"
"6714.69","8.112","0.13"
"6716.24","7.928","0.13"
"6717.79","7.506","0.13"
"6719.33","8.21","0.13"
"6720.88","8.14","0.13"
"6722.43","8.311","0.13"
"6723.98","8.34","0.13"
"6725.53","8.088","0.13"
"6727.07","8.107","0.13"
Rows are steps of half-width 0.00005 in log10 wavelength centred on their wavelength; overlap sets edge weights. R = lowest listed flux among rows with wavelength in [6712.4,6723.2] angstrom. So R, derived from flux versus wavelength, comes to 7.506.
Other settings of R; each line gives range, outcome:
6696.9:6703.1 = 7.99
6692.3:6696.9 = 7.859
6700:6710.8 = 8.085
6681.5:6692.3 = 8.186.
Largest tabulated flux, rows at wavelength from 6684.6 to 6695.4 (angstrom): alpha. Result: 8.513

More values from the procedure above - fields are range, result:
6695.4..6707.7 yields 8.541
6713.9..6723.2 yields 8.311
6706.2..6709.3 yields 8.299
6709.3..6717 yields 8.289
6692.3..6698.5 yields 8.4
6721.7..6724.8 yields 8.34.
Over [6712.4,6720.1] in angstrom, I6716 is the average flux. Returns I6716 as 7.95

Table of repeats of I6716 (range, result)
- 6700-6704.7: 8.33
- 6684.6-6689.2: 8.35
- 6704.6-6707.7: 8.24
